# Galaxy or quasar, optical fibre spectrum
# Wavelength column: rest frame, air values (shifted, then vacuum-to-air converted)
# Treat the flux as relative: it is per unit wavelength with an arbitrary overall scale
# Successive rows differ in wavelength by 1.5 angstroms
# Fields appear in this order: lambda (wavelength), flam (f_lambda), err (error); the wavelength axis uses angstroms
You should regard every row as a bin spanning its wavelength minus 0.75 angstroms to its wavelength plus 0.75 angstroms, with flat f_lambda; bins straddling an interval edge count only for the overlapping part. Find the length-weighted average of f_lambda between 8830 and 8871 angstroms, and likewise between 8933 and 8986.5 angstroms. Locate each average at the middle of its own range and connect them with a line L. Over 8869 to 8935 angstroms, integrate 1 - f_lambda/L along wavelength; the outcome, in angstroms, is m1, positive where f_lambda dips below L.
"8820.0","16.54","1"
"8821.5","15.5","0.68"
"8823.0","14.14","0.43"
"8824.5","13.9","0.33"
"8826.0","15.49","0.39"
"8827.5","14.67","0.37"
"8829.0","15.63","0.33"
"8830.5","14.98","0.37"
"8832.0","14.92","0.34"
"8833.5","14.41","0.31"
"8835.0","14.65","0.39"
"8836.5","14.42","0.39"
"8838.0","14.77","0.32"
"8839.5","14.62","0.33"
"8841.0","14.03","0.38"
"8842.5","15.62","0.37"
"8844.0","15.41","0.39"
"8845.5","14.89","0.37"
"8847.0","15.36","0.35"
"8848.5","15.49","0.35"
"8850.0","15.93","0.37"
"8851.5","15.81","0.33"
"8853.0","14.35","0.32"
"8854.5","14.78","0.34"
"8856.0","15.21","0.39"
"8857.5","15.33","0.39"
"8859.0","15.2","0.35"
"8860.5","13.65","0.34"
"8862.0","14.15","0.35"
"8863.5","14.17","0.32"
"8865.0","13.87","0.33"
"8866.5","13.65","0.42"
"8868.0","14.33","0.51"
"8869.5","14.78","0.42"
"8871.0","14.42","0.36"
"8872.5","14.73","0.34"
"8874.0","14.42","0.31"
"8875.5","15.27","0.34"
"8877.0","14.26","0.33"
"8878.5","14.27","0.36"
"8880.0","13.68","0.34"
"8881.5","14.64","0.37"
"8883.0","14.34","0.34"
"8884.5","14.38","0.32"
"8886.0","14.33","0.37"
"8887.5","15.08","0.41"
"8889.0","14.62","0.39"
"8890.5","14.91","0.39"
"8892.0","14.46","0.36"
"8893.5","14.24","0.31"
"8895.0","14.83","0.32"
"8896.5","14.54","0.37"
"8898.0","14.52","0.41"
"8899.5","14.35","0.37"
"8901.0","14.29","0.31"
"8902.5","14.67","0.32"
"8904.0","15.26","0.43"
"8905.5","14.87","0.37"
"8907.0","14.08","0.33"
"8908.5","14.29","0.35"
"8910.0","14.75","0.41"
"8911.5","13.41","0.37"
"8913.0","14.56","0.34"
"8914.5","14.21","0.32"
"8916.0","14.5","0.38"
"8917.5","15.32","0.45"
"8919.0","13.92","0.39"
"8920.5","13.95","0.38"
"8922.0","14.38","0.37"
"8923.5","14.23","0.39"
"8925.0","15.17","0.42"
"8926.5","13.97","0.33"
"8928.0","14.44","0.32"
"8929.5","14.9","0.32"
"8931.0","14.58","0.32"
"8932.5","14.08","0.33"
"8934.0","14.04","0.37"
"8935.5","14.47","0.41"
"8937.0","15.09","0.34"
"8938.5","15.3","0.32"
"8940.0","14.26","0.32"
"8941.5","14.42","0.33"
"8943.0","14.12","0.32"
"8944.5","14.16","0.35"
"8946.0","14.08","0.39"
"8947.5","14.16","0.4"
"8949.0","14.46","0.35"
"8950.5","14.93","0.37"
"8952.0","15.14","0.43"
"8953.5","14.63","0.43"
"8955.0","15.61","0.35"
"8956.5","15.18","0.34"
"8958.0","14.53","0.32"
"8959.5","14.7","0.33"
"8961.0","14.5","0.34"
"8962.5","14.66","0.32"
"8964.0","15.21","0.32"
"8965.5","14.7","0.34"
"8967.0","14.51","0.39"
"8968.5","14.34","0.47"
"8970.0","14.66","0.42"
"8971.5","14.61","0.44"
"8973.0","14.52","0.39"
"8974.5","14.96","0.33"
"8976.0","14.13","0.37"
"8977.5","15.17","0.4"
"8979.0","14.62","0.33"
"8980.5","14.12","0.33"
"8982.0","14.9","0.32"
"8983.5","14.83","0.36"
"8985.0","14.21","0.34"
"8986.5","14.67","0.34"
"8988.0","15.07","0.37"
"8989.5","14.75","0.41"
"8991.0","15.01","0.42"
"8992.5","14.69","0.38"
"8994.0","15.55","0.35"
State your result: 1.0 angstroms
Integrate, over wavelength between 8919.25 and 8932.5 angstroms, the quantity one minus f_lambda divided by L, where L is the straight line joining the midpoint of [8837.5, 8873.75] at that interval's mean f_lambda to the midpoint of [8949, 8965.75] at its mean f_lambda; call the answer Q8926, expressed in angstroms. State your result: 0.39 angstroms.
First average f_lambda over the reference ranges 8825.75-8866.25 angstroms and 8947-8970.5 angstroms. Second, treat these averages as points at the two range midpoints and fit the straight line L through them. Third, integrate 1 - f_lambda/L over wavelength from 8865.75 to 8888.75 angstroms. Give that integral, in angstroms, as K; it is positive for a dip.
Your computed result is 0.6 angstroms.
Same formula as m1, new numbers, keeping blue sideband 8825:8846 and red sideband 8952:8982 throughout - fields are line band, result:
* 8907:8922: 0.48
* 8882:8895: 0.22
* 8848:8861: -0.21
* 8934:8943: 0.09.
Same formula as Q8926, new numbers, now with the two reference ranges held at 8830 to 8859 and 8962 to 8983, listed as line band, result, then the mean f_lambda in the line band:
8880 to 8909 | 0.6 angstroms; 14.5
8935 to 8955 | 0.2 angstroms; 14.6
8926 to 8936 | 0.3 angstroms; 14.4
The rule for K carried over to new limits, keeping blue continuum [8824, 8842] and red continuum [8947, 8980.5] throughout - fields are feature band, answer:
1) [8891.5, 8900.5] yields 0.1 angstroms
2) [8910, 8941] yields 0.6 angstroms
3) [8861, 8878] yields 0.4 angstroms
